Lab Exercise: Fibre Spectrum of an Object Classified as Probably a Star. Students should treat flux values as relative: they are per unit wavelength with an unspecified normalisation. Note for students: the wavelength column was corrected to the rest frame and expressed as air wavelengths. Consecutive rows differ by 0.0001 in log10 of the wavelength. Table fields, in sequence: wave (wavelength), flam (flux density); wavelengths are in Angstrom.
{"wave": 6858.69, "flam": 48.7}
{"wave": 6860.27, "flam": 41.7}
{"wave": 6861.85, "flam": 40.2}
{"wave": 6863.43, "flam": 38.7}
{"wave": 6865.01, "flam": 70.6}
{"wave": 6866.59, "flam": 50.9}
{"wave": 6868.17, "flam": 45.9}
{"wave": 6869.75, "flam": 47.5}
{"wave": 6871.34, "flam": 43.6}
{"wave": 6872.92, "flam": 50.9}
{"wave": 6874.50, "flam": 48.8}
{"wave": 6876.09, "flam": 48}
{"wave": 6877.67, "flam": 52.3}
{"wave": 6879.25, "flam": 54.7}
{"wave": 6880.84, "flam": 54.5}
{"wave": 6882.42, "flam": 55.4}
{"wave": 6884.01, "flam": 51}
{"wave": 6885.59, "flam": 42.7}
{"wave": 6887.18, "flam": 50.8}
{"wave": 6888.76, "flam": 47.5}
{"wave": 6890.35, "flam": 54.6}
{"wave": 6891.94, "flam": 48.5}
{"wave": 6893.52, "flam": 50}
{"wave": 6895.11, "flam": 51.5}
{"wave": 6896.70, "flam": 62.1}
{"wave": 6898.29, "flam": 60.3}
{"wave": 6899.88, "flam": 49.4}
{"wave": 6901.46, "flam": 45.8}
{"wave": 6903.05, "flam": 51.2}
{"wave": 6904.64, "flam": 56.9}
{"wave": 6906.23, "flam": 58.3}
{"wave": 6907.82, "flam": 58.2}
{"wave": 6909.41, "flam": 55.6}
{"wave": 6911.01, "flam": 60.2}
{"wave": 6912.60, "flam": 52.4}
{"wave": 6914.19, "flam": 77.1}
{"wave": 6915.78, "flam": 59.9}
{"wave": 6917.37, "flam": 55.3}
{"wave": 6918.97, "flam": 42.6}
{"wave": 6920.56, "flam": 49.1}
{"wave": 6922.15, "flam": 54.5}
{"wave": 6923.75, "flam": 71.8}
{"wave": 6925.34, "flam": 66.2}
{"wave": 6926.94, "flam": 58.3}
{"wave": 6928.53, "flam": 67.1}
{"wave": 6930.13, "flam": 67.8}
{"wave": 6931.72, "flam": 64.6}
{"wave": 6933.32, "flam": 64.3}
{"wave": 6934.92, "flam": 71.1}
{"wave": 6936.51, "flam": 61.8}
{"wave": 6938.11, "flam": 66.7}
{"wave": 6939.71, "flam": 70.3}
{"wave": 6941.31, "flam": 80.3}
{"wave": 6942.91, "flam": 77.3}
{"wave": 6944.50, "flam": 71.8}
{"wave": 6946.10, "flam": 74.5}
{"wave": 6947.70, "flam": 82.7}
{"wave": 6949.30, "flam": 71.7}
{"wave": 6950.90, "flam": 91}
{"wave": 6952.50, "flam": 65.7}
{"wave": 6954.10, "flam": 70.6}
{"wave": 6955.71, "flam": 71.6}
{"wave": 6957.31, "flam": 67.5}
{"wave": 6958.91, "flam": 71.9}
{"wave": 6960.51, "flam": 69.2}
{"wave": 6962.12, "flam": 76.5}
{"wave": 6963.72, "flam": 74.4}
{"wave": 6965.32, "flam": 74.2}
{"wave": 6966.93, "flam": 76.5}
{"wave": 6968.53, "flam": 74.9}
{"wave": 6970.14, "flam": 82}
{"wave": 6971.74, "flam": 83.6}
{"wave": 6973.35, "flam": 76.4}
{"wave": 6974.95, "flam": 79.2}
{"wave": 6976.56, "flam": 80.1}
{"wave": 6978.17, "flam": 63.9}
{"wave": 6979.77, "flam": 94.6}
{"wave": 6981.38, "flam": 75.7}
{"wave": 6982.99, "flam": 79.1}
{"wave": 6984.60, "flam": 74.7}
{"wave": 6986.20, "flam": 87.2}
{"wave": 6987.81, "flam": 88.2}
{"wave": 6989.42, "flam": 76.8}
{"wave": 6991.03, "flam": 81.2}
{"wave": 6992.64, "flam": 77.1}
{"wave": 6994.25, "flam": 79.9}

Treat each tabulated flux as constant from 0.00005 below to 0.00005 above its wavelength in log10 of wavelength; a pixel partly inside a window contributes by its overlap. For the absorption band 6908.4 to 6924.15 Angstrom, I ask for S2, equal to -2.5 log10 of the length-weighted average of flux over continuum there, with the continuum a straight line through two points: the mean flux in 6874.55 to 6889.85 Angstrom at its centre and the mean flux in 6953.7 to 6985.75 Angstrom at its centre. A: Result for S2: 0.056 mag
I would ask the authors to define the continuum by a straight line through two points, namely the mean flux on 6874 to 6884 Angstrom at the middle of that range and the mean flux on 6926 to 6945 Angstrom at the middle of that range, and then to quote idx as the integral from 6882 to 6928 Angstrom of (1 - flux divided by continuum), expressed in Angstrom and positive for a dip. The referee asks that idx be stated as 3.5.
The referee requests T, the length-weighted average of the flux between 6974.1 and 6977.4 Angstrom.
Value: 79.4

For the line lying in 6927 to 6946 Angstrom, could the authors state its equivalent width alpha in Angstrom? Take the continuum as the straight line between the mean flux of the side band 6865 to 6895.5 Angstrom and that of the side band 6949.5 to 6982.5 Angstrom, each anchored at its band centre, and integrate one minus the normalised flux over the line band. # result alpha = -0.5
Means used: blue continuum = 50.5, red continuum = 75.9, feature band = 69.2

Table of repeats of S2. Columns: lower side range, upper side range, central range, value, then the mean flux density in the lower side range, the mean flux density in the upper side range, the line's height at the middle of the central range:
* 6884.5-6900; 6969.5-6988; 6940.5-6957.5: -0.073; 51.8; 80.1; 70.4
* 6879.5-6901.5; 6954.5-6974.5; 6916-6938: 0.037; 52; 74.9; 63.3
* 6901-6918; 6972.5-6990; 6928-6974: -0.042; 57.6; 79.7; 70.4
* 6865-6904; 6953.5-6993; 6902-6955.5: -0.012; 51.2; 77.1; 64.1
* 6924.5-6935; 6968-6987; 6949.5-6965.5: 0.004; 65.3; 79.4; 73.5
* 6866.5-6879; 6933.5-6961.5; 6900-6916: 0.053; 48.6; 72.5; 59.9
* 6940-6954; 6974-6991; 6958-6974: 0.034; 76.4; 80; 78.3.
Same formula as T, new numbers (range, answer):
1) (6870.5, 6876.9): 47.8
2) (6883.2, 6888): 48.2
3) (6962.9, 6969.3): 75.1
